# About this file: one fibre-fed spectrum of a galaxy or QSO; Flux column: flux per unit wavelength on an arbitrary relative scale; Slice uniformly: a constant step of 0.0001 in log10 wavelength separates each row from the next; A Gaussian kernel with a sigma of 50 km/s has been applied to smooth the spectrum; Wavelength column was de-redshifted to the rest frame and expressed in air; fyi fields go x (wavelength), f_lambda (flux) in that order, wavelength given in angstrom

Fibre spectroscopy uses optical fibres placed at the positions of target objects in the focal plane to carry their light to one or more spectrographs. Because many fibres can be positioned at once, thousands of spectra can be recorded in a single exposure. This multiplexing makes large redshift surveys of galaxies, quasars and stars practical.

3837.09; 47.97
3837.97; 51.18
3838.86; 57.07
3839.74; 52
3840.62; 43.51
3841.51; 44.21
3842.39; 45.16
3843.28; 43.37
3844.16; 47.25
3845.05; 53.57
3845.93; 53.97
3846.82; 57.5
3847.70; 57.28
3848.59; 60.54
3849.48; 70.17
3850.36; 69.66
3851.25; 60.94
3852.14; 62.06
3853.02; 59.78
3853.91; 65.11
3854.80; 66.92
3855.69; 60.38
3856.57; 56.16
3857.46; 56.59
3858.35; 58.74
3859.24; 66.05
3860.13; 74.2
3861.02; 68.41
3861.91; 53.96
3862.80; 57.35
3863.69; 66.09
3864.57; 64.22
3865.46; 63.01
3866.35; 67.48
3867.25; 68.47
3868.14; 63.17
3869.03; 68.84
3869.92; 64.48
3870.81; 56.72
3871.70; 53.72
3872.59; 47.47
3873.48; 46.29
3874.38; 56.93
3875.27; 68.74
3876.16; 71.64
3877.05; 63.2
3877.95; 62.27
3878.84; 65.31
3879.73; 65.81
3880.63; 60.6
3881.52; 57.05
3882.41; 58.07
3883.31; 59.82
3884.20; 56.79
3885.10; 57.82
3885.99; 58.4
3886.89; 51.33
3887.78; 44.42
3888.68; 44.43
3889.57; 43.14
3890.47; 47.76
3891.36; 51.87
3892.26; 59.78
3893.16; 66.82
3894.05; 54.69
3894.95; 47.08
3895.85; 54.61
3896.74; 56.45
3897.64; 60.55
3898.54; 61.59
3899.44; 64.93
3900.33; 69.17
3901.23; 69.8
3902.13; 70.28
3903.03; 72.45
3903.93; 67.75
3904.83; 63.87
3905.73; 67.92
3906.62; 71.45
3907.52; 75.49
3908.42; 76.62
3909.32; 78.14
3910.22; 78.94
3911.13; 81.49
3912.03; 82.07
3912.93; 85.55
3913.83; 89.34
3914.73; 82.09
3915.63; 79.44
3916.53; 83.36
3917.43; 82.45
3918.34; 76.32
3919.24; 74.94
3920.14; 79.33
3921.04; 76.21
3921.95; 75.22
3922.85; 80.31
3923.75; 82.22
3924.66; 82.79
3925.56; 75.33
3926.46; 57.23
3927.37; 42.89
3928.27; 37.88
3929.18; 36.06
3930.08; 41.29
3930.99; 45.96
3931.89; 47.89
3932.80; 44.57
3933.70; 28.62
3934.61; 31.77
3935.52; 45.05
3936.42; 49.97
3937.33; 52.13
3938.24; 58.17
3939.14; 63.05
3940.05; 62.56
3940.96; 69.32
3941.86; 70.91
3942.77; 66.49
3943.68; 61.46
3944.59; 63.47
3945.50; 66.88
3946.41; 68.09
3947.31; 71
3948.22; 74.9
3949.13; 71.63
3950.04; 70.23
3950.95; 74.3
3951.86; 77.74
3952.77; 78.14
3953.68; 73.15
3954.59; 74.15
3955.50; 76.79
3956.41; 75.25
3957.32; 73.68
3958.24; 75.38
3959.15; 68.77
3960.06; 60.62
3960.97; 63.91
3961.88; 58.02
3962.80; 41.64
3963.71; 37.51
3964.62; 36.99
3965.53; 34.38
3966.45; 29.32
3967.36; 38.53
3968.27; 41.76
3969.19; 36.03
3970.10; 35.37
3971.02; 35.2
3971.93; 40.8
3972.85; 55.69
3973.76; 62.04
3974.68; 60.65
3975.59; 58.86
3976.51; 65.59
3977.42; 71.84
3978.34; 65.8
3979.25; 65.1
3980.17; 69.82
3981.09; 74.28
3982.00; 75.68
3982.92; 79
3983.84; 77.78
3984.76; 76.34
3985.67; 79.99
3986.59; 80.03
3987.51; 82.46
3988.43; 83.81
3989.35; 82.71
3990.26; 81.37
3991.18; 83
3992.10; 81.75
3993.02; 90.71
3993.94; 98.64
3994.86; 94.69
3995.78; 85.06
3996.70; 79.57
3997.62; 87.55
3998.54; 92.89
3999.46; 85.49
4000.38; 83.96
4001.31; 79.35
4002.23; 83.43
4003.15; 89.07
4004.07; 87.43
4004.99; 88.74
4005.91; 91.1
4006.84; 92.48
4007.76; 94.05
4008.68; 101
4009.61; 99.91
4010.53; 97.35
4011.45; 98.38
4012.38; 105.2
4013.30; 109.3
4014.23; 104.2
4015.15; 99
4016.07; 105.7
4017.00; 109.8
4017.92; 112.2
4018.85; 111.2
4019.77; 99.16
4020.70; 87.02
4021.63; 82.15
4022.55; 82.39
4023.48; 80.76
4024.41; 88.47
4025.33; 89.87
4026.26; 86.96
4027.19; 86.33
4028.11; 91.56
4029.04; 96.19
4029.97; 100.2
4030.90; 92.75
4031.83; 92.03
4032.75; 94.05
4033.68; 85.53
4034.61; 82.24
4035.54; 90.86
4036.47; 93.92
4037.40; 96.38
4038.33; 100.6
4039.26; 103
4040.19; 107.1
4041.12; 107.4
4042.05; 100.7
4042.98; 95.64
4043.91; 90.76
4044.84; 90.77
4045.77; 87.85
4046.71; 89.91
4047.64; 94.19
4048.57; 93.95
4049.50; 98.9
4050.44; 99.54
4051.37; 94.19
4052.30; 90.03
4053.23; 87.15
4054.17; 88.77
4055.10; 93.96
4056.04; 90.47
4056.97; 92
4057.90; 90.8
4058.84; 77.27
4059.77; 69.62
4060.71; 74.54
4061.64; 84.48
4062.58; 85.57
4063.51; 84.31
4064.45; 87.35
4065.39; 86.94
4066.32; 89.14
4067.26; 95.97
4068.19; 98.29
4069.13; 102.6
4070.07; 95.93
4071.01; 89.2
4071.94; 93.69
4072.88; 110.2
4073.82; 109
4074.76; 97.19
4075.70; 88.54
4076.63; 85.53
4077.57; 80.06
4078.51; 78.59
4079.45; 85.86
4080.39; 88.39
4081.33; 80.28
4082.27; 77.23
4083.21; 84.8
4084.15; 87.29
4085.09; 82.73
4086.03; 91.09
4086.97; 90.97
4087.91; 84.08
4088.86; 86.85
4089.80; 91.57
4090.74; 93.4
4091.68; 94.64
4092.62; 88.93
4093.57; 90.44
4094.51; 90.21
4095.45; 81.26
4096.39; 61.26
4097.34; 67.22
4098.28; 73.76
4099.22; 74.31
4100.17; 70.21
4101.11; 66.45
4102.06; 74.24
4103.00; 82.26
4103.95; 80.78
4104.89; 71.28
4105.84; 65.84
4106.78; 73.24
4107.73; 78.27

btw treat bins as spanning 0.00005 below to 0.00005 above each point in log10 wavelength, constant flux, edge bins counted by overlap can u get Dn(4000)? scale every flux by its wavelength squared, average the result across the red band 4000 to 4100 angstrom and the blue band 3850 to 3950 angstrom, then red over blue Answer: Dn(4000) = 1.55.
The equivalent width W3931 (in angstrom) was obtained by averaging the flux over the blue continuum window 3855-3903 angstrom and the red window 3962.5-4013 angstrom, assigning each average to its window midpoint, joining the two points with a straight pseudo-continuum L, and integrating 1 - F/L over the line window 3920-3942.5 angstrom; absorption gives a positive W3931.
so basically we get 3.1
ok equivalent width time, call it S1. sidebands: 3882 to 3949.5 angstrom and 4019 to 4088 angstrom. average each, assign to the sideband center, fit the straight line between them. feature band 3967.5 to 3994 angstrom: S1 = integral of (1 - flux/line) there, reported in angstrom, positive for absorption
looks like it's 3.02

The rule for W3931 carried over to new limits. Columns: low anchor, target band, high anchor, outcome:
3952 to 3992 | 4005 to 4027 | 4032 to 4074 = -4.86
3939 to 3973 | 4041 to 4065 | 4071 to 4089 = -2.20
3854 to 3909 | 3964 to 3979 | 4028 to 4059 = 5.91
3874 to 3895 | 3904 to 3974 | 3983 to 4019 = 8.94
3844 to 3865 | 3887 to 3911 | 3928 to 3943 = -3.27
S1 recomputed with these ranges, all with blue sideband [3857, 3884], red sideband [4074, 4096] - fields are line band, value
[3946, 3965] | 1.29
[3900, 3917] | -2.52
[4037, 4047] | -1.87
